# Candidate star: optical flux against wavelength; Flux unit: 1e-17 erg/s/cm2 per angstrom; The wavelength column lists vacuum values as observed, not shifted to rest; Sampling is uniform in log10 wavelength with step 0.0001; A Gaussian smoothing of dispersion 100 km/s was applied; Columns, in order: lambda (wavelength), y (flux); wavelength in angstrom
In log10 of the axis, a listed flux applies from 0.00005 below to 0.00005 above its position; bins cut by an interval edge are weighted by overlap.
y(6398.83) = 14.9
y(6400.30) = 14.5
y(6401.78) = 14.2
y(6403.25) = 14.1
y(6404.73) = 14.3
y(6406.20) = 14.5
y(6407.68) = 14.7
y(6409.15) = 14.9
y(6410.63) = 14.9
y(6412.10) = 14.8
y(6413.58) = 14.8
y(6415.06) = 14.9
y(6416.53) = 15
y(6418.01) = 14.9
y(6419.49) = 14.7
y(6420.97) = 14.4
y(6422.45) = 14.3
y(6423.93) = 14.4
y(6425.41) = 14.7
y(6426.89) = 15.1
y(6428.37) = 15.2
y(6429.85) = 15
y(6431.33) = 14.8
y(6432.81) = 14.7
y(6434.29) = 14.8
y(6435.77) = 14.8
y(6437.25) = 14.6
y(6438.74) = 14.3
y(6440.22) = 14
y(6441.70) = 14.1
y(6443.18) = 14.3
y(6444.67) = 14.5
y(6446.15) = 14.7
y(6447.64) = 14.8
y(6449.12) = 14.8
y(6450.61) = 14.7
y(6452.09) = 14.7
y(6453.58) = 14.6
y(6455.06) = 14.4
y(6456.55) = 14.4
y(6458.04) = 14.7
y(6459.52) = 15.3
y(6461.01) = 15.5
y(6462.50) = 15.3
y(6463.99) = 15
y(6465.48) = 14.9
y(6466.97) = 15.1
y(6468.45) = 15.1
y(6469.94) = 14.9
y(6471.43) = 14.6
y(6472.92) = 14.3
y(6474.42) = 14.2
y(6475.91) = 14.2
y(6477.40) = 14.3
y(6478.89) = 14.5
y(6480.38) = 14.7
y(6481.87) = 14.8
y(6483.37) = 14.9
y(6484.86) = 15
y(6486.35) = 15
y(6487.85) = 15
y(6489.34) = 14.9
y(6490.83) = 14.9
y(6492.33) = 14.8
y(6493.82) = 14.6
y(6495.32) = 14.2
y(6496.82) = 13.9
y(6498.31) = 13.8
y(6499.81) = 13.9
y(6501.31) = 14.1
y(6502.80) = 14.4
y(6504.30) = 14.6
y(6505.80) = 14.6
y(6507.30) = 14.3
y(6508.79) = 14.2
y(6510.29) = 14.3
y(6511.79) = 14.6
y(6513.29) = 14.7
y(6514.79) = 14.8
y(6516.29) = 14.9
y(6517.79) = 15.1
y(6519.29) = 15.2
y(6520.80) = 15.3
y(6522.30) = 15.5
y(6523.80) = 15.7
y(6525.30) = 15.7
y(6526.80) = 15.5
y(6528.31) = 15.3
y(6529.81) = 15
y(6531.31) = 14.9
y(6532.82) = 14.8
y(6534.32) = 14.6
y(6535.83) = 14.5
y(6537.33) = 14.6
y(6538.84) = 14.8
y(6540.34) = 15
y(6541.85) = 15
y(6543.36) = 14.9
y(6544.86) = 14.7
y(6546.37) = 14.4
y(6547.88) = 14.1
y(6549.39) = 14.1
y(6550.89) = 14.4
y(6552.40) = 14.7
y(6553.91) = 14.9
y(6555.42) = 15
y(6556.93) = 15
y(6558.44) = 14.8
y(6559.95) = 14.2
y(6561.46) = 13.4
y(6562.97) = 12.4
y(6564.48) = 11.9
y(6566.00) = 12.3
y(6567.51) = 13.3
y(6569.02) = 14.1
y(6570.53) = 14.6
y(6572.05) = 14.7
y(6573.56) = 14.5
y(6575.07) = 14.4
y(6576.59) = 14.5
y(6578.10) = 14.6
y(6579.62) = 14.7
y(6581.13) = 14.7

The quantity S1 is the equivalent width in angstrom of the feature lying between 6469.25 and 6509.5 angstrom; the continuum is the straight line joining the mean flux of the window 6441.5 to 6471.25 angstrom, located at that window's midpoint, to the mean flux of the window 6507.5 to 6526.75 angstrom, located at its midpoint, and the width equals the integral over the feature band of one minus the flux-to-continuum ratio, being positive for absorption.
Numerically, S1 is 1.1 angstrom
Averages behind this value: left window 14.8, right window 15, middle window 14.5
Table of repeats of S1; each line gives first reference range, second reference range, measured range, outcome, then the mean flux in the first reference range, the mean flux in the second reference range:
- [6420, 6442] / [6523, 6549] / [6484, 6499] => 0.2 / 14.6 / 14.9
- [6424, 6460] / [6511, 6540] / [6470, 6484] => 0.3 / 14.7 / 15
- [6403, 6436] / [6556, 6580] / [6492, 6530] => -1.3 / 14.7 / 14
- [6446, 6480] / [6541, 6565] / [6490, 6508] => 0.3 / 14.7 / 14.3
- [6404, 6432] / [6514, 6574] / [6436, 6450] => 0.2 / 14.8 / 14.6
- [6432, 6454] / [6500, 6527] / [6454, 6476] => -0.2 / 14.6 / 14.8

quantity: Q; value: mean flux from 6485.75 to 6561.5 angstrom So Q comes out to 14.7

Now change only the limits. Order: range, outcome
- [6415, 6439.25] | 14.7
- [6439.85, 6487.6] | 14.7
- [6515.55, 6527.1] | 15.4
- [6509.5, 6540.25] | 15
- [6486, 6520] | 14.6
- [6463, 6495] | 14.7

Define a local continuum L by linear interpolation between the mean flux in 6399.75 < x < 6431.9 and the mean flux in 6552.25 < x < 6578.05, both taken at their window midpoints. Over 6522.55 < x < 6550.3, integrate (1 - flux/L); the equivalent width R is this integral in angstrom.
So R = -1.4 angstrom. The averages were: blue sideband 14.7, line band 14.9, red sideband 14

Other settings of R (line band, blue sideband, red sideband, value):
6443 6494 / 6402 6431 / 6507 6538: 0.21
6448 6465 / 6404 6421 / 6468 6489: -0.18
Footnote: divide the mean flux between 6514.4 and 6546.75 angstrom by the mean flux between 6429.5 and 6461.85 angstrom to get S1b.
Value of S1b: 1.02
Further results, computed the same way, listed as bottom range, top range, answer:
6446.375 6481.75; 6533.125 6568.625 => 0.96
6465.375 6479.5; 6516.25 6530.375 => 1.05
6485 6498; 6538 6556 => 1.00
